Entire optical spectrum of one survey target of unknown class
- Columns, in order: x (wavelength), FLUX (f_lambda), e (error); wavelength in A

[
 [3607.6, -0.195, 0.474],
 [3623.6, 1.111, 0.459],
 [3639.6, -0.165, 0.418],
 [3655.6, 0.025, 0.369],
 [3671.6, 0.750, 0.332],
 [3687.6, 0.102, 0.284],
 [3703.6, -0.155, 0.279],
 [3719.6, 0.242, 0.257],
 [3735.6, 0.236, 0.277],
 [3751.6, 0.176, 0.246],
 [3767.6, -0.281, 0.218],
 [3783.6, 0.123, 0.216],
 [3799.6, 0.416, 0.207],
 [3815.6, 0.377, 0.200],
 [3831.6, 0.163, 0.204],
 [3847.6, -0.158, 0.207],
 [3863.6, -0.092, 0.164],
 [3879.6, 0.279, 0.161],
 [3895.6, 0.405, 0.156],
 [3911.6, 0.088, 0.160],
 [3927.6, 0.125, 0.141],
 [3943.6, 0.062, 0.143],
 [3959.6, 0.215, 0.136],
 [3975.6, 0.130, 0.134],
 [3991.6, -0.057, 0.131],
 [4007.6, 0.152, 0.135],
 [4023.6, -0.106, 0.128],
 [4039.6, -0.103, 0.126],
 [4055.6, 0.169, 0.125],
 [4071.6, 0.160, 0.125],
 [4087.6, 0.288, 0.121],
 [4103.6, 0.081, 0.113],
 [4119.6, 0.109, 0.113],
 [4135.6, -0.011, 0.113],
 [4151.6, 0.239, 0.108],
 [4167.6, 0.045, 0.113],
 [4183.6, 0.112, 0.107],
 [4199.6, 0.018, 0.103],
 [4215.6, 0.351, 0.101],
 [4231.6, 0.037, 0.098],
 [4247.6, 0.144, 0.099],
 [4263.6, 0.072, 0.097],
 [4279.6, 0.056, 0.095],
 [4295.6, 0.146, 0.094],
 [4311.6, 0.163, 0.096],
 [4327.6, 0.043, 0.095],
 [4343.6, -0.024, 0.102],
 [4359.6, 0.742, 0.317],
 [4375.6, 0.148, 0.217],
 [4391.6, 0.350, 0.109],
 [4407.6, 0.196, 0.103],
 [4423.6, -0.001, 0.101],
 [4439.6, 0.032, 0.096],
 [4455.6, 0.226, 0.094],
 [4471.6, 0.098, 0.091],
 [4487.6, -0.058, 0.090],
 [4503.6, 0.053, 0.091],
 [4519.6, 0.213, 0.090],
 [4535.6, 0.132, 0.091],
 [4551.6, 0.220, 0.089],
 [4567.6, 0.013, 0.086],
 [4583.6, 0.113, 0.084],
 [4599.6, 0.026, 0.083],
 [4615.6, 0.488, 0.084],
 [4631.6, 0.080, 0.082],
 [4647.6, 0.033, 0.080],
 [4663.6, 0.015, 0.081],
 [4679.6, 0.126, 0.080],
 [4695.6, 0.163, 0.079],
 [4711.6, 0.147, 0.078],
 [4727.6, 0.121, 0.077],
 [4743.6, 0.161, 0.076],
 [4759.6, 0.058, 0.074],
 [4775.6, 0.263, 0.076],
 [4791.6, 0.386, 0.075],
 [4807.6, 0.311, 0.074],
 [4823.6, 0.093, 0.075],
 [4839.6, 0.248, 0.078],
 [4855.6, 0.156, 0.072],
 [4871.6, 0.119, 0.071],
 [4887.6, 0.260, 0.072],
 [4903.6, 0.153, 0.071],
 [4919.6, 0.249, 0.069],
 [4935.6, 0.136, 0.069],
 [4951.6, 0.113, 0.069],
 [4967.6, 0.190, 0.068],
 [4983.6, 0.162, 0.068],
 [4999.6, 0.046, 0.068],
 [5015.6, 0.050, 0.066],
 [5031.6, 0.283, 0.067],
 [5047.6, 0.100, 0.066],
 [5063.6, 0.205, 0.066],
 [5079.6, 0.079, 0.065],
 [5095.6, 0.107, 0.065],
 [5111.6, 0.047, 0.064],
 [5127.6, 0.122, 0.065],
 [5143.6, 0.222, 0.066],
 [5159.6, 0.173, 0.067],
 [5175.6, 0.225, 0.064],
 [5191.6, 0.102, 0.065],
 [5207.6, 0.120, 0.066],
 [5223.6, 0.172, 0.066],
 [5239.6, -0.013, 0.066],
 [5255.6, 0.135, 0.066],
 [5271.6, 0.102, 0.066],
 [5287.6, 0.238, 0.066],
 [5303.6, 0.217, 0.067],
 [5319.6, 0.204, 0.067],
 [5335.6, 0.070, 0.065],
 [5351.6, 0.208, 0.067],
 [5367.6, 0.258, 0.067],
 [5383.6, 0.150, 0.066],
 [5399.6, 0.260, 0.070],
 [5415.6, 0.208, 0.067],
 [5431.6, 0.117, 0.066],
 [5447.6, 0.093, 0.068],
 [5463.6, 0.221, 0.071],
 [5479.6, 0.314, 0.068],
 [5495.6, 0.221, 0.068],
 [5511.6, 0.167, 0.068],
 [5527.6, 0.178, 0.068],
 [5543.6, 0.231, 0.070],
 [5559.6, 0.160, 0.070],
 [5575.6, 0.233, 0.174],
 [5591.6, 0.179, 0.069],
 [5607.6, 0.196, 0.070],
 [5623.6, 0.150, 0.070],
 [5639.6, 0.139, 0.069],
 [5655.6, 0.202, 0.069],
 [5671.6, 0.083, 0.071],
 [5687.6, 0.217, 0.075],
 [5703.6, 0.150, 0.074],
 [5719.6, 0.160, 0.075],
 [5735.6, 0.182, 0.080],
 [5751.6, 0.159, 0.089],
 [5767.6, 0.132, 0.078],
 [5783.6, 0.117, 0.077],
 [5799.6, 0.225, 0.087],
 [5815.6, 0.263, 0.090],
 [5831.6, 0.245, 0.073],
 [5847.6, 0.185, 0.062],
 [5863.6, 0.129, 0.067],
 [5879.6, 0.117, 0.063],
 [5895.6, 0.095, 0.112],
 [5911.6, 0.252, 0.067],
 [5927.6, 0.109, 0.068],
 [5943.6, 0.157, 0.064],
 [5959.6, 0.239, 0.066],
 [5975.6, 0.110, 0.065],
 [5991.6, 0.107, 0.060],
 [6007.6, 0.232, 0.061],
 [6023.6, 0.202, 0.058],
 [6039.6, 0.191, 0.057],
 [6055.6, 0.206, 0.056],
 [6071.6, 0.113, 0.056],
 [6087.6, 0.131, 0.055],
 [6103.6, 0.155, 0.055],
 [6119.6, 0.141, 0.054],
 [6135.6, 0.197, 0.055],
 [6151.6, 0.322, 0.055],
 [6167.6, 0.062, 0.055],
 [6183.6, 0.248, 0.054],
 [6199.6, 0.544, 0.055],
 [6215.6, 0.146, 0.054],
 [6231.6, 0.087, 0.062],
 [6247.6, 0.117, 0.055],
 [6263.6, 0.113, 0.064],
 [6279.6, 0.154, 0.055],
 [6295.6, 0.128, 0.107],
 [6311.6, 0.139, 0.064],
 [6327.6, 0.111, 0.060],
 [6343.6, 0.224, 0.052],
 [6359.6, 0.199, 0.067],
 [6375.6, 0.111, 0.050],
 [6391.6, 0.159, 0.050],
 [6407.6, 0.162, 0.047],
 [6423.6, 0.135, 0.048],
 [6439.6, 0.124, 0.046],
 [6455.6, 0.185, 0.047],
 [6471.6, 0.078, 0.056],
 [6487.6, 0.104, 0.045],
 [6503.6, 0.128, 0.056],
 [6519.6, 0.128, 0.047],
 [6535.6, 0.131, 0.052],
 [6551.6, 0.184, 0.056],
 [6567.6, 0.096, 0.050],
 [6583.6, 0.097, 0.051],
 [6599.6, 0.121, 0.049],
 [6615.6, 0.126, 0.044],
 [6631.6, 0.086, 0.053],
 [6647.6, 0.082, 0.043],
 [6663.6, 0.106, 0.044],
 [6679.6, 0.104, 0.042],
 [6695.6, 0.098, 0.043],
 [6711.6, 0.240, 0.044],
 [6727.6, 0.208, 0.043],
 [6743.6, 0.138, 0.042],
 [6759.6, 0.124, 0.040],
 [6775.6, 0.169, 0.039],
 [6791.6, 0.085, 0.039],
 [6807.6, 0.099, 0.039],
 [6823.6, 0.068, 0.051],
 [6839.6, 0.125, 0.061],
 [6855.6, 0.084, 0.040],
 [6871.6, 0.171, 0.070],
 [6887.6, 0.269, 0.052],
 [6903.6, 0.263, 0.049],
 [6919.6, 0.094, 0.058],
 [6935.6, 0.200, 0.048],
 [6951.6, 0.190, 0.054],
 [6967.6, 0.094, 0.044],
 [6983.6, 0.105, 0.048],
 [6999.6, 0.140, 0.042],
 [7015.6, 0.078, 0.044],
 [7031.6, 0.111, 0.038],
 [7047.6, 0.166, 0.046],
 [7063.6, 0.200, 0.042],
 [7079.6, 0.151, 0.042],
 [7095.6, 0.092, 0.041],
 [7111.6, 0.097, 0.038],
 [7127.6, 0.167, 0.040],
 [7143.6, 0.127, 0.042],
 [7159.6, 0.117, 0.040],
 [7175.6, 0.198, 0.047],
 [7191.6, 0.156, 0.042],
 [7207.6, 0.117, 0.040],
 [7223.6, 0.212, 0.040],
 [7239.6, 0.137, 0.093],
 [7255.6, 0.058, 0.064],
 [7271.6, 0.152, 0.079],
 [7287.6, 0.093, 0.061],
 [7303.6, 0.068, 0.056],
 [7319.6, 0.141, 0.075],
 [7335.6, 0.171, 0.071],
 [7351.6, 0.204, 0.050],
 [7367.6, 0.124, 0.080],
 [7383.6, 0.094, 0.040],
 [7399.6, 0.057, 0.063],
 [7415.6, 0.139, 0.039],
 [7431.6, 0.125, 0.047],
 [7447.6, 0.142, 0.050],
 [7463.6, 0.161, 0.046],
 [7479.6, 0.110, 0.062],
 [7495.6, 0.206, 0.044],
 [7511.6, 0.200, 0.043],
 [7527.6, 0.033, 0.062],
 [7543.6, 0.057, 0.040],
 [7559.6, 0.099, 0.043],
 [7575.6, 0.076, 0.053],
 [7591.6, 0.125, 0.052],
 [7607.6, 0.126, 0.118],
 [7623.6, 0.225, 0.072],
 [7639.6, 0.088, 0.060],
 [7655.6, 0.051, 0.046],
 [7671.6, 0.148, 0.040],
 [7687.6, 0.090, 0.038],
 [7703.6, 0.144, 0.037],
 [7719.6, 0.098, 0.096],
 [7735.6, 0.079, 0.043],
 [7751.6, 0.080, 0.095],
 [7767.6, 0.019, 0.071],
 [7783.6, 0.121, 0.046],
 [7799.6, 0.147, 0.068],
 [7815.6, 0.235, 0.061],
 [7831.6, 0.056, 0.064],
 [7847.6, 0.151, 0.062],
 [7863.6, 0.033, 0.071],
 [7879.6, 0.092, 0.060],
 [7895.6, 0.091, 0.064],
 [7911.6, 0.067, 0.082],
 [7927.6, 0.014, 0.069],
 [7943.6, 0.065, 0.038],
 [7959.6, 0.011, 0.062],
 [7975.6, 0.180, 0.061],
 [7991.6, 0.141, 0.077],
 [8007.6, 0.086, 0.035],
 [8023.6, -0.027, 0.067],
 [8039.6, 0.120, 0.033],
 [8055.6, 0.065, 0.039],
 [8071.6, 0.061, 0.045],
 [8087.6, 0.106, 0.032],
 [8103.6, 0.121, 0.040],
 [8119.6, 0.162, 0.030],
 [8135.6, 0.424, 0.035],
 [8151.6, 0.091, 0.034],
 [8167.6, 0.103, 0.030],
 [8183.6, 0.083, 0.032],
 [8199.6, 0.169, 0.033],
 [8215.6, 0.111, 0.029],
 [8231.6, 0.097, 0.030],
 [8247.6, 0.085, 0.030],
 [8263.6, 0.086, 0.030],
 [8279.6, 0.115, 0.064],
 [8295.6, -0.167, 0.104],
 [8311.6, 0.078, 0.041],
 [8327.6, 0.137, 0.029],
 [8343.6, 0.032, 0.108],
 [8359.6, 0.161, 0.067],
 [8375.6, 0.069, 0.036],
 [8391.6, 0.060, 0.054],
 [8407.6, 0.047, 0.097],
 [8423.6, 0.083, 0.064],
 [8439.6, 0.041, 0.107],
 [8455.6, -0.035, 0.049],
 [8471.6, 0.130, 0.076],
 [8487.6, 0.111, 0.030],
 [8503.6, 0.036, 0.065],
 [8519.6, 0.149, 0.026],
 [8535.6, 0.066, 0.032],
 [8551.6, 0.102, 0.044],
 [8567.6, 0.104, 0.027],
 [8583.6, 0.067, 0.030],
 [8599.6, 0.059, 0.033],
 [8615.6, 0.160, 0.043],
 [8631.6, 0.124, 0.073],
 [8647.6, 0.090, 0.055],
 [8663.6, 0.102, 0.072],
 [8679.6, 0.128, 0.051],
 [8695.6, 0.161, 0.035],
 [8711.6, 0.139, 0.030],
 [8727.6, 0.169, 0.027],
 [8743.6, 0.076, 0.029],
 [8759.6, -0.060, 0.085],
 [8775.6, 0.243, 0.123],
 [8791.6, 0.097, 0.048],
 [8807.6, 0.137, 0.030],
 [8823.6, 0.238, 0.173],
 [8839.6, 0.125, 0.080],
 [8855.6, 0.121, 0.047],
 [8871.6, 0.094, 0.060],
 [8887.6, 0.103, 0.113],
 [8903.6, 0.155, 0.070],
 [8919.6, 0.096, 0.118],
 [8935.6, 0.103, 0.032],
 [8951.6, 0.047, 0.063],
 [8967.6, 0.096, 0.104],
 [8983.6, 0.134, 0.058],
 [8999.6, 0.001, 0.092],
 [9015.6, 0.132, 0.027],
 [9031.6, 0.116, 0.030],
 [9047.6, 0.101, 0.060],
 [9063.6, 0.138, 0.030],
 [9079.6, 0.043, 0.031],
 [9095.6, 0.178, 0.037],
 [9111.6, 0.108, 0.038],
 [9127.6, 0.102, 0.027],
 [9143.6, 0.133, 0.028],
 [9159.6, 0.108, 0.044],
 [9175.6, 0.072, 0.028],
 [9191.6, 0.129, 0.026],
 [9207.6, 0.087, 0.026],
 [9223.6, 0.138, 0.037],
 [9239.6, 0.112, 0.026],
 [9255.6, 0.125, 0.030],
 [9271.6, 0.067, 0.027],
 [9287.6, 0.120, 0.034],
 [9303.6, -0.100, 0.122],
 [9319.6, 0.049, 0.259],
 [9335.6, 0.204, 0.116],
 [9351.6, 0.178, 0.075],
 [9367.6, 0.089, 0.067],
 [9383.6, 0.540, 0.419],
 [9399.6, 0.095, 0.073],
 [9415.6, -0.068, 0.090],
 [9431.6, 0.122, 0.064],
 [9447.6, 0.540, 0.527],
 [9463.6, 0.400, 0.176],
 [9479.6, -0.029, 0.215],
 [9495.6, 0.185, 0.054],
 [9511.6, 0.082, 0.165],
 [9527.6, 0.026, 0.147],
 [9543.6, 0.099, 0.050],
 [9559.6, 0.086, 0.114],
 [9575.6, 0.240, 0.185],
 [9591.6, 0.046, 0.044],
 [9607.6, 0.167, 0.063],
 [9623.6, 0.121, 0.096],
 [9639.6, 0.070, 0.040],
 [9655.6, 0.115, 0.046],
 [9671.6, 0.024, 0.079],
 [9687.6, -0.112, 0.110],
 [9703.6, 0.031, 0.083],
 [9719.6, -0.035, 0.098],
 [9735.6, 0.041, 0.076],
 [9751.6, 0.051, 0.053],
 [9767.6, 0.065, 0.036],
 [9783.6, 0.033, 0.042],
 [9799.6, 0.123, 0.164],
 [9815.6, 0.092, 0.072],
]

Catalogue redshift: 0.239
